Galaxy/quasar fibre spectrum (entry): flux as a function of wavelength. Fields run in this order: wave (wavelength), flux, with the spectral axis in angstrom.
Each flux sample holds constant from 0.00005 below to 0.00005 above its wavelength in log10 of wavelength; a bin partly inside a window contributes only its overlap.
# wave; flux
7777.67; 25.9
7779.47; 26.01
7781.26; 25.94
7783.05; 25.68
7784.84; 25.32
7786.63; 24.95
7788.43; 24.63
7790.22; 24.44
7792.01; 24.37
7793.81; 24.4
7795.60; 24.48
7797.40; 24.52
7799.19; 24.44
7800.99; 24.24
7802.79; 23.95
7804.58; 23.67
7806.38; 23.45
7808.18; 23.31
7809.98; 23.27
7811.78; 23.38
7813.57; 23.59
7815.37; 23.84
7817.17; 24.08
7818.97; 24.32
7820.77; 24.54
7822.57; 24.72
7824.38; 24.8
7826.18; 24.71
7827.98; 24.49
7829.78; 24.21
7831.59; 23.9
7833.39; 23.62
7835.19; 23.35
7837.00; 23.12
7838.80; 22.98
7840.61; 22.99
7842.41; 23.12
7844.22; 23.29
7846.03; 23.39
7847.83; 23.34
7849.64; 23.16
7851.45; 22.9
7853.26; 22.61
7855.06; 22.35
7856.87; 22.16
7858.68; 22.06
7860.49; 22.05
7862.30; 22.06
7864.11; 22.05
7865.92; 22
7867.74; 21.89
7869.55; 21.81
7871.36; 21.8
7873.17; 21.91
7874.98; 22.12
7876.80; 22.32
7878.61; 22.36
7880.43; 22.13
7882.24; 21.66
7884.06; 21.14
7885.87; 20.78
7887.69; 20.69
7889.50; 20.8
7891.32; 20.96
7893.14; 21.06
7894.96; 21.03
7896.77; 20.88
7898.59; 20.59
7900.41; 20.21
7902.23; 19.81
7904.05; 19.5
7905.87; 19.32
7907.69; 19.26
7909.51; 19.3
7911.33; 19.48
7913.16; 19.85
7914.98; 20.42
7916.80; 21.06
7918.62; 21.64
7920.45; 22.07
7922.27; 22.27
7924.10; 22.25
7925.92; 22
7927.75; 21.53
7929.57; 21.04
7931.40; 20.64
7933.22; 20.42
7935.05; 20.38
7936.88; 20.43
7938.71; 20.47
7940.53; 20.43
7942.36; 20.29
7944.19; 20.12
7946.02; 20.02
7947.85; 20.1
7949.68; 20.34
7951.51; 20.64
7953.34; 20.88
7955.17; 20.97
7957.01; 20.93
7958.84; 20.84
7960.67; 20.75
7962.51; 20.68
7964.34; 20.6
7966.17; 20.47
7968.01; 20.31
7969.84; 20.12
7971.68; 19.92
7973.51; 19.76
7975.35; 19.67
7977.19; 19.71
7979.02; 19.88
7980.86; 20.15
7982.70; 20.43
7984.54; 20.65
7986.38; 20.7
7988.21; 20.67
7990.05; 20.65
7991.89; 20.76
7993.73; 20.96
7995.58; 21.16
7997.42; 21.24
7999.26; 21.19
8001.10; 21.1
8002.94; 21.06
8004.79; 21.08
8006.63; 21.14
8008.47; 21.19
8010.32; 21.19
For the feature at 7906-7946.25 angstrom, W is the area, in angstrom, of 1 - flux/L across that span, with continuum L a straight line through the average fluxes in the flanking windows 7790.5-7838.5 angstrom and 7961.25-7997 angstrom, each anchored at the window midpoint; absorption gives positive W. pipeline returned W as 1.63 angstrom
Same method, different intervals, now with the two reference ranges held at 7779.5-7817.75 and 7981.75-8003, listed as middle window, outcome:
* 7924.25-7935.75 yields 0.5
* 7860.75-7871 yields 0.5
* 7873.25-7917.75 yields 3.7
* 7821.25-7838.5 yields -0.2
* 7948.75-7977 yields 1.3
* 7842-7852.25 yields 0.1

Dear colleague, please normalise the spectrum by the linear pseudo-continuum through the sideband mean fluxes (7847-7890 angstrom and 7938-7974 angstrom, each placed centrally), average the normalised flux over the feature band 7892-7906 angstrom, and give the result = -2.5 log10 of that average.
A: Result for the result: 0.057 mag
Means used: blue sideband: 22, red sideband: 20.4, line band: 20.4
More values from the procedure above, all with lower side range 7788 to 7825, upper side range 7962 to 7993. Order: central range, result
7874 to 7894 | 0.05 mag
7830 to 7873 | 0.02 mag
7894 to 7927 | 0.06 mag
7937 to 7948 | 0.04 mag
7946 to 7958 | 0.01 mag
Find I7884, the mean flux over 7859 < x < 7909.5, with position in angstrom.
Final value 21.2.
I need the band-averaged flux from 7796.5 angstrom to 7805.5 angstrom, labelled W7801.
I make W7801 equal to 24.2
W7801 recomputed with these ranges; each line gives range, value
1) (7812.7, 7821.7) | 24.1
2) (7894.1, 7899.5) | 20.9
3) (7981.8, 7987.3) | 20.6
